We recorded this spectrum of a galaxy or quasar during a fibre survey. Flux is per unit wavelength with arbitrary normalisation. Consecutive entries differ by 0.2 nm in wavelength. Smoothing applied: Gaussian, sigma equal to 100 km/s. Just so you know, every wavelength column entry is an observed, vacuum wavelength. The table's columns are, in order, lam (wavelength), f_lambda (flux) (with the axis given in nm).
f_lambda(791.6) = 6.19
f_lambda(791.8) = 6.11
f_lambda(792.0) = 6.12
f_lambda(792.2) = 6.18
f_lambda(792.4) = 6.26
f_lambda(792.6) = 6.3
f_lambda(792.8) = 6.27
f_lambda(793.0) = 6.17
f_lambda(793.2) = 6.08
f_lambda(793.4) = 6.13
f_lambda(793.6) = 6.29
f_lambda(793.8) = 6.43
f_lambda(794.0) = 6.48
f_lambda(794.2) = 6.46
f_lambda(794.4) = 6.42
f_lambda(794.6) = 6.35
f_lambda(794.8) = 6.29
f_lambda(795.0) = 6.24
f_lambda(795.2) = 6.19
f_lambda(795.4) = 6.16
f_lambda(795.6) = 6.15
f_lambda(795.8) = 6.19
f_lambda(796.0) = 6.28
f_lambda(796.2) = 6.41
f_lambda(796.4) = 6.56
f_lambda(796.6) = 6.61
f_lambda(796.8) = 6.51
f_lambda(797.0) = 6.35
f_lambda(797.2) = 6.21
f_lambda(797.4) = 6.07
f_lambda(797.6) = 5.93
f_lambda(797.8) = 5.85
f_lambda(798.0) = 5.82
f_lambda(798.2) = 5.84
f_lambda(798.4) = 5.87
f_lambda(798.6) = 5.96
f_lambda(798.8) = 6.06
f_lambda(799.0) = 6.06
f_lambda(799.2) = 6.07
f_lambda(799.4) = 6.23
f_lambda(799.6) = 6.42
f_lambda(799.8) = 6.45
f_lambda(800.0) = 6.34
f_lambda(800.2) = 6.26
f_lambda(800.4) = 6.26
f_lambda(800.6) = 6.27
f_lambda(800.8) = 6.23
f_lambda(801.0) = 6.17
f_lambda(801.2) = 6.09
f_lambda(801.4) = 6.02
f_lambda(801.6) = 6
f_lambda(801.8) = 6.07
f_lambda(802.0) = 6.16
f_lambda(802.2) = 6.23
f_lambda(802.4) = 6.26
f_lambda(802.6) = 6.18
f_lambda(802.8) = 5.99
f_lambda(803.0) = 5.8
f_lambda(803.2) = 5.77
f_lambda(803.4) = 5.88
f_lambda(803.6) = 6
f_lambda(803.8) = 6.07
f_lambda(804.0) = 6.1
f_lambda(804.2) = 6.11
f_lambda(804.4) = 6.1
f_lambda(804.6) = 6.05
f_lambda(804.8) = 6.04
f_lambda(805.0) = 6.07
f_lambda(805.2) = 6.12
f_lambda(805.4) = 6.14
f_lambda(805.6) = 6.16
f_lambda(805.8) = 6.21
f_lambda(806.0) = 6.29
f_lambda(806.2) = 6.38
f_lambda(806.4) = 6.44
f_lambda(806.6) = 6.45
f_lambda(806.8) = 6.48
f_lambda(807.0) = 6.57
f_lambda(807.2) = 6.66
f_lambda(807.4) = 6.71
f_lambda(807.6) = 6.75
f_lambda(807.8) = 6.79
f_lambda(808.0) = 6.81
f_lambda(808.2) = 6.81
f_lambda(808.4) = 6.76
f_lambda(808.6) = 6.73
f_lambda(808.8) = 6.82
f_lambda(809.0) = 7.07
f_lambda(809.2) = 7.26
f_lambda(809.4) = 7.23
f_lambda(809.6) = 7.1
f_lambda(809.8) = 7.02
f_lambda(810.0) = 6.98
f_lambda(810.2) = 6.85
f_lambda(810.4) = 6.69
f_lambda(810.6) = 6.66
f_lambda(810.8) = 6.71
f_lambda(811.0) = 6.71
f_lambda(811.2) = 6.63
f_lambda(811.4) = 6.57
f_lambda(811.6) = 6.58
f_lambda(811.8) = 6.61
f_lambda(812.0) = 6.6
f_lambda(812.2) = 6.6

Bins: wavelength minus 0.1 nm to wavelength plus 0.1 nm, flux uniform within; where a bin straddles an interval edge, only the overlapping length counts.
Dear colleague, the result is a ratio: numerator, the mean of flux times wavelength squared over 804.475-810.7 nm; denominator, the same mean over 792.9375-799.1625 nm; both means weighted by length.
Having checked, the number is 1.10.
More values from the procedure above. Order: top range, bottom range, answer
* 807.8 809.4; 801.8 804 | 1.16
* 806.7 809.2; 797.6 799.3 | 1.17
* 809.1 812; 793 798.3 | 1.13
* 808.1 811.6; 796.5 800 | 1.15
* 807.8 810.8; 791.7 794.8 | 1.15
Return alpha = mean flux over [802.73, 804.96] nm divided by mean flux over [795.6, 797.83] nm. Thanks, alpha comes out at 1.0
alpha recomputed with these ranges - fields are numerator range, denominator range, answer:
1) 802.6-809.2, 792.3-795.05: 1.01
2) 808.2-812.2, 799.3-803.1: 1.10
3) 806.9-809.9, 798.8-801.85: 1.11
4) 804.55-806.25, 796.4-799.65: 1.01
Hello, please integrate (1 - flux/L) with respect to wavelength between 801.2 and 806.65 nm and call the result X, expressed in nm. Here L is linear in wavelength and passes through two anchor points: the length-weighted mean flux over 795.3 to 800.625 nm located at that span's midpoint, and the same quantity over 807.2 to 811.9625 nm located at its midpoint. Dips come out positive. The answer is 0.33 nm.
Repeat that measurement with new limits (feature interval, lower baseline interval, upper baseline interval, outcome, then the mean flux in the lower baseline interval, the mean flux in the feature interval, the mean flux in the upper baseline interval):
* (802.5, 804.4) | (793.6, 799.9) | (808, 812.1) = 0.15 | 6.22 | 5.99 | 6.82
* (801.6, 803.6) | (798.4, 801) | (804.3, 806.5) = 0.05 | 6.2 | 6.03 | 6.18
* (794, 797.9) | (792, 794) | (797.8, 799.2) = -0.13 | 6.24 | 6.28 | 5.94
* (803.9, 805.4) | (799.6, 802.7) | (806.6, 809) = 0.09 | 6.21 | 6.09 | 6.72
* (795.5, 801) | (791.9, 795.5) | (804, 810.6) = 0.15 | 6.27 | 6.19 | 6.58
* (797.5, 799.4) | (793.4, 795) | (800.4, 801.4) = 0.09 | 6.36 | 5.96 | 6.18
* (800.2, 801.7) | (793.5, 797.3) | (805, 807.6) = 0.05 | 6.35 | 6.16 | 6.39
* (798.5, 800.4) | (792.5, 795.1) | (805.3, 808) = 0.05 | 6.3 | 6.21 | 6.48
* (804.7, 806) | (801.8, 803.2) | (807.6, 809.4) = 0.07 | 6.08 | 6.14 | 6.89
